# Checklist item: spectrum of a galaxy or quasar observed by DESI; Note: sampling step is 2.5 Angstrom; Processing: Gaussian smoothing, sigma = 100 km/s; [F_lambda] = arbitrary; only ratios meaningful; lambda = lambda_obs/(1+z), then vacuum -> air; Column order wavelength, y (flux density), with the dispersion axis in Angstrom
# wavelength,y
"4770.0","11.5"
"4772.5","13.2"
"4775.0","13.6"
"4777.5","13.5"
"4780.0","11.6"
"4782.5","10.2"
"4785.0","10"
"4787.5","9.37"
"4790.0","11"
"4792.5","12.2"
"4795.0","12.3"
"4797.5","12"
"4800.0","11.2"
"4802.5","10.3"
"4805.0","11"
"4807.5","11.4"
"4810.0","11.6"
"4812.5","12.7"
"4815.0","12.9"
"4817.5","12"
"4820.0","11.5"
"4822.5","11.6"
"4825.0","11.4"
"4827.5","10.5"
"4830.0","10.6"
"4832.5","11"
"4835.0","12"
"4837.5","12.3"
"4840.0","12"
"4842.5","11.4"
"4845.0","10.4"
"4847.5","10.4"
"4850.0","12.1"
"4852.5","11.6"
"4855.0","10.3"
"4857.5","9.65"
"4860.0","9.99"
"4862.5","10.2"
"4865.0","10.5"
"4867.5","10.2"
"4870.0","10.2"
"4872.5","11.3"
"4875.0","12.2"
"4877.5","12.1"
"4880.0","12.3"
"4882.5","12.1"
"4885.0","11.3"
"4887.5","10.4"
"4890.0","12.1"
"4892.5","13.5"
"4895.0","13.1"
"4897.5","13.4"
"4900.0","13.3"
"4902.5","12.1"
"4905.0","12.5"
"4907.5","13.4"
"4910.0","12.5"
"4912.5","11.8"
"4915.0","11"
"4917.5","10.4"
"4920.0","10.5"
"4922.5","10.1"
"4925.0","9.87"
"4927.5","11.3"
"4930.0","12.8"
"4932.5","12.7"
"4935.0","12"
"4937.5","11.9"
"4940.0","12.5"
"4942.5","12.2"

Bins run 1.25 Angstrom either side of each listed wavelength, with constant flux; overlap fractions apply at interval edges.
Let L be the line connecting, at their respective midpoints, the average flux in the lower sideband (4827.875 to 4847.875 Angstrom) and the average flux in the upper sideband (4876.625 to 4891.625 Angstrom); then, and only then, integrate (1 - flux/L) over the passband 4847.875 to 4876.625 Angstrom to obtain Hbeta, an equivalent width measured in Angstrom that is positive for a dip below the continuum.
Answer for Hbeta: 1.9 Angstrom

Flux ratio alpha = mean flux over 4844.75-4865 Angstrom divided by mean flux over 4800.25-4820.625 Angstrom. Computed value 0.91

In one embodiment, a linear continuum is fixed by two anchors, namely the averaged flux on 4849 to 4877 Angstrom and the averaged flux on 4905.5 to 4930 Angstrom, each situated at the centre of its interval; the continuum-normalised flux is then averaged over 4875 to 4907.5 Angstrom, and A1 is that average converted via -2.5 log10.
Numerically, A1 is -0.12 mag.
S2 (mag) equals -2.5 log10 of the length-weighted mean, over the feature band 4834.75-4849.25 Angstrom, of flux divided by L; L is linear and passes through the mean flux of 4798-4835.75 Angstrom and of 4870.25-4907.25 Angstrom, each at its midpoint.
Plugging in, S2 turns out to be 0.03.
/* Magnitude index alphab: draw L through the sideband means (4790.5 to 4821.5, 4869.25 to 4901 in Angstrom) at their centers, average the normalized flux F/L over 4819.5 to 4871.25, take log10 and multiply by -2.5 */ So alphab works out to 0.09 mag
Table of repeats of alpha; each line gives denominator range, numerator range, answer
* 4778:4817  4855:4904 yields 1.02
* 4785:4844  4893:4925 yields 1.04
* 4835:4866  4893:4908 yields 1.18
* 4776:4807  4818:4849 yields 1.00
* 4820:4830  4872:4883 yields 1.08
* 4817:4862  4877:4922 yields 1.08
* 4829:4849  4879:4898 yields 1.08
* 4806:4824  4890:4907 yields 1.08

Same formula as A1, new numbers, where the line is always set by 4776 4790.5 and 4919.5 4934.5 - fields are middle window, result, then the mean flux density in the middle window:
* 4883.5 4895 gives -0.071 mag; 12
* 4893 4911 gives -0.153 mag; 12.9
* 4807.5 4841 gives -0.059 mag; 11.7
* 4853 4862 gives 0.103 mag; 10.1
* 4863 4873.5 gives 0.066 mag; 10.5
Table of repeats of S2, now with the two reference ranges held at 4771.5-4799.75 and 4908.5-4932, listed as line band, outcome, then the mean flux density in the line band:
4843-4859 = 0.07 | 10.8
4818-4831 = 0.04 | 11.2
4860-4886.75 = 0.02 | 11.2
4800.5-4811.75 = 0.04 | 11.2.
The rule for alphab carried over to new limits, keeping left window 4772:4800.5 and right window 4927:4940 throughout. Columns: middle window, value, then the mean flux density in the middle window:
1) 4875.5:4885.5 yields 0.00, 12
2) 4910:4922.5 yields 0.11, 11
